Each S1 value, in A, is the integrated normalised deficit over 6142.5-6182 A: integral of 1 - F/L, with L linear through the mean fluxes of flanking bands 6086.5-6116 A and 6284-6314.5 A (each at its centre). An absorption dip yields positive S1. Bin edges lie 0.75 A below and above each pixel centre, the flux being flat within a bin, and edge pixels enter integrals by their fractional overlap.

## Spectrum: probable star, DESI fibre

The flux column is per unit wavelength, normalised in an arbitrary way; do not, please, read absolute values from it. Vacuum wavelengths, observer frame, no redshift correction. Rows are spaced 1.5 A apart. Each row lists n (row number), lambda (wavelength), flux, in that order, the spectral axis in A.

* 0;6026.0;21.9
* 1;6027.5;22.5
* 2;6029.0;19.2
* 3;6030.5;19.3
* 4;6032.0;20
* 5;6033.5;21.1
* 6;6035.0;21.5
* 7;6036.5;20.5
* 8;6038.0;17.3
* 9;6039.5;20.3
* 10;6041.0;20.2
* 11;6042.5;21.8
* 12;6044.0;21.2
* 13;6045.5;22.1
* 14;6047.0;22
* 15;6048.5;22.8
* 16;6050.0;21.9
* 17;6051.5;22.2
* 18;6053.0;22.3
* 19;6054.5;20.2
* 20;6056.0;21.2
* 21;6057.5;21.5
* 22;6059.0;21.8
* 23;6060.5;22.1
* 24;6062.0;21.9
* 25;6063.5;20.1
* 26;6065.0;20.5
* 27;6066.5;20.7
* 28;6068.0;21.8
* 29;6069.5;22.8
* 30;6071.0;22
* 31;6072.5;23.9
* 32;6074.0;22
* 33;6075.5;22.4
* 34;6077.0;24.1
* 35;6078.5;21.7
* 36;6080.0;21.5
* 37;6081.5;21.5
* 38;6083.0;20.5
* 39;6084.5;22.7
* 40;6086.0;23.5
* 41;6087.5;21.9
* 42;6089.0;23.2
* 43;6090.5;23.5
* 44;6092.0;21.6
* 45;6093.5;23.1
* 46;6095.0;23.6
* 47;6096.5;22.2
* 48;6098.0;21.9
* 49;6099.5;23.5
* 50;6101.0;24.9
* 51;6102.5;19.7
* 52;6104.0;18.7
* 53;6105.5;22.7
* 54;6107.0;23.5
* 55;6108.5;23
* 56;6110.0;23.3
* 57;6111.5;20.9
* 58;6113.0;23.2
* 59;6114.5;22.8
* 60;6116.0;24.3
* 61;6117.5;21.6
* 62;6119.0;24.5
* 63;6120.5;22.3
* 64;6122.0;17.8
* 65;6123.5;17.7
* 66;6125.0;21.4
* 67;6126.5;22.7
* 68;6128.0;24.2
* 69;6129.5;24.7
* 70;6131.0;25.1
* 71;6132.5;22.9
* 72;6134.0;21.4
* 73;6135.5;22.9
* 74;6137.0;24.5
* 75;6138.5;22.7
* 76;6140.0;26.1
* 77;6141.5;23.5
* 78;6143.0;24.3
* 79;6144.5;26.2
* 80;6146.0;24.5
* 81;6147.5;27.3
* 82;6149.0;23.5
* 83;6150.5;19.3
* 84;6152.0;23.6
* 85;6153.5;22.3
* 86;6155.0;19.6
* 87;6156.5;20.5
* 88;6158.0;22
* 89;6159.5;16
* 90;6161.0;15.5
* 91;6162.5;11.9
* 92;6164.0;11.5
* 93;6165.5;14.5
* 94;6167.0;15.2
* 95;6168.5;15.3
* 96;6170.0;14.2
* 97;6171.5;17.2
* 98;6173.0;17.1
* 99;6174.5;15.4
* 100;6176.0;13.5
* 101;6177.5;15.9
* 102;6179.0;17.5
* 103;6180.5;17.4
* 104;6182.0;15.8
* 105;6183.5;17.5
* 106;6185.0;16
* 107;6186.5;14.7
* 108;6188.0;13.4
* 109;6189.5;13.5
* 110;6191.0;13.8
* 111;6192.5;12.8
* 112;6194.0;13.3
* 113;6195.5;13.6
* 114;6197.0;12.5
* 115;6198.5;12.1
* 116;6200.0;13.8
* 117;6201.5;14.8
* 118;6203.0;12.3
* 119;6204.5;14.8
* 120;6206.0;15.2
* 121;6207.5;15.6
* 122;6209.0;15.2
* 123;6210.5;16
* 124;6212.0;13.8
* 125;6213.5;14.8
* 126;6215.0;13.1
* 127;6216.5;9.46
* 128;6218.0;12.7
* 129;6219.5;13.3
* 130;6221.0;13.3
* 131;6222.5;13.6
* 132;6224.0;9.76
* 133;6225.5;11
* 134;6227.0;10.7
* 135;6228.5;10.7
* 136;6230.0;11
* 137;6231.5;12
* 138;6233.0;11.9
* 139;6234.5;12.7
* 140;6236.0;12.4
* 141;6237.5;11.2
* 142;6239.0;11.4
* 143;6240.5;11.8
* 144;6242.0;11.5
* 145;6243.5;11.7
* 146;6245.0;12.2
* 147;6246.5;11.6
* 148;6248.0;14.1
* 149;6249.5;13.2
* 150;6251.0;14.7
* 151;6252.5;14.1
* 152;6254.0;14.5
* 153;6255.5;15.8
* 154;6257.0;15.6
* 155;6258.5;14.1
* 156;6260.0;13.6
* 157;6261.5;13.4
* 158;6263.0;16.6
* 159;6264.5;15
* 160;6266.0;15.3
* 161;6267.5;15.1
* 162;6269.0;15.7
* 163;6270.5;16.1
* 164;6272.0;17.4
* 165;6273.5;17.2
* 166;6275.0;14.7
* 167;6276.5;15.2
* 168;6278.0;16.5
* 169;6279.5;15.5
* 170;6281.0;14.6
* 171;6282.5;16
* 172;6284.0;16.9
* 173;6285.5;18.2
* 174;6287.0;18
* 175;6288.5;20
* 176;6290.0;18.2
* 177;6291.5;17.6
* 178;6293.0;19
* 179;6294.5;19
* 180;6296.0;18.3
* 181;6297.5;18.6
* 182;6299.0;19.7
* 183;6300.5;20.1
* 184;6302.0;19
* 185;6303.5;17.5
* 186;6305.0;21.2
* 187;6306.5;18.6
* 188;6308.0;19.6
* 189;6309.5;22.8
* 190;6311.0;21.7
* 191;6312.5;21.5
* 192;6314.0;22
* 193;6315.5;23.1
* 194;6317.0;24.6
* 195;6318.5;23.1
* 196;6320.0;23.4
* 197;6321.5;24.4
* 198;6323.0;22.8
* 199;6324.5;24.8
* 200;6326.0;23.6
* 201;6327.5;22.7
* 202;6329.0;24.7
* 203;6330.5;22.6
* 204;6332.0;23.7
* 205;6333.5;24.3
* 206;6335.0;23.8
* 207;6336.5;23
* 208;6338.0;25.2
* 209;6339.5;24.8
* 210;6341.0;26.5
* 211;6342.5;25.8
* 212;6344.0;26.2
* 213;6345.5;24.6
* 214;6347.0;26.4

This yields 5.84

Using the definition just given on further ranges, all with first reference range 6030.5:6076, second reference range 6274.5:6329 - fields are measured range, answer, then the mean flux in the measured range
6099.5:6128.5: -1.5 A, 22.1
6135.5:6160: -2.5 A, 22.9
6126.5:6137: -1.3 A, 23.5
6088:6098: -0.8 A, 22.8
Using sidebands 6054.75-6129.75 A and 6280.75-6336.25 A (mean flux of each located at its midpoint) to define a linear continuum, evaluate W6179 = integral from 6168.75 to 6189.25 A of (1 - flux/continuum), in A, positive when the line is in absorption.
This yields 5.6 A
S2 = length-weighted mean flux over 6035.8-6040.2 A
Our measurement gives 19.3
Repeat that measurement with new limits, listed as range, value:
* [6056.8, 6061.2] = 21.8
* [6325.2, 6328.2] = 23.2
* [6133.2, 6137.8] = 22.9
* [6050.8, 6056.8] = 21.5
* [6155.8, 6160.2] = 19.5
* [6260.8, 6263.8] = 15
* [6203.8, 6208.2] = 15.2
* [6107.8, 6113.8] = 22.6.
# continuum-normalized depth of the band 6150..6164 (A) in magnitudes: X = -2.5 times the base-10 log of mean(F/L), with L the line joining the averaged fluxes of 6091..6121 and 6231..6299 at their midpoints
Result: 0.09 mag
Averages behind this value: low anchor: 22.6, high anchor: 15.1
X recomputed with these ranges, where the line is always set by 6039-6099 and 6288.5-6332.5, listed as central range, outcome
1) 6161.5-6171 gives 0.48 mag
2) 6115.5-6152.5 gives -0.07 mag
